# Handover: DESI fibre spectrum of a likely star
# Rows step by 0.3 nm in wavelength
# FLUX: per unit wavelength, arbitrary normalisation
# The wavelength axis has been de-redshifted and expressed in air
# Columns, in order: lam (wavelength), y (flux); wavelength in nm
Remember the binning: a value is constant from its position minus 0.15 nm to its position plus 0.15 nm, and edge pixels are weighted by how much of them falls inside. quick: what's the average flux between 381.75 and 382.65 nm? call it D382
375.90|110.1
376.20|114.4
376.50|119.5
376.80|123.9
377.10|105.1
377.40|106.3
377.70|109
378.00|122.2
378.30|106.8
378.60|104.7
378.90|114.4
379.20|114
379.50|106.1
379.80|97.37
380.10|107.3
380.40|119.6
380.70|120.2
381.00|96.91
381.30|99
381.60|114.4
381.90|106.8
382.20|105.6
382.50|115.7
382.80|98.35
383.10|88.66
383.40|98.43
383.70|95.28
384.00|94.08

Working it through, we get 109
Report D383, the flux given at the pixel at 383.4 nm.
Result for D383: 98.43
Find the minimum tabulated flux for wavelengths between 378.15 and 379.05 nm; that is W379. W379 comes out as 104.7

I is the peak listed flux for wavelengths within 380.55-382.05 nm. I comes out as 120.2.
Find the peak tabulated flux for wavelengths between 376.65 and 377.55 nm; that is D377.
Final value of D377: 123.9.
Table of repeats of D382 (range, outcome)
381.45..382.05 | 111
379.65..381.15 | 108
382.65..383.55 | 95.1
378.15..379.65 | 109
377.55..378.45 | 113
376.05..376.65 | 117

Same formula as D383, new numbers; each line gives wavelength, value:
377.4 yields 106.3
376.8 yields 123.9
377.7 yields 109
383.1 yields 88.66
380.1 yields 107.3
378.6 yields 104.7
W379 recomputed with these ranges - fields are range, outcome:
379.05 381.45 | 96.91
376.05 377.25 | 105.1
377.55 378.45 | 106.8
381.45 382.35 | 105.6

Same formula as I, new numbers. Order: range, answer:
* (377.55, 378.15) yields 122.2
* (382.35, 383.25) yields 115.7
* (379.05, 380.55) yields 119.6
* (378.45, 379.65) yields 114.4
